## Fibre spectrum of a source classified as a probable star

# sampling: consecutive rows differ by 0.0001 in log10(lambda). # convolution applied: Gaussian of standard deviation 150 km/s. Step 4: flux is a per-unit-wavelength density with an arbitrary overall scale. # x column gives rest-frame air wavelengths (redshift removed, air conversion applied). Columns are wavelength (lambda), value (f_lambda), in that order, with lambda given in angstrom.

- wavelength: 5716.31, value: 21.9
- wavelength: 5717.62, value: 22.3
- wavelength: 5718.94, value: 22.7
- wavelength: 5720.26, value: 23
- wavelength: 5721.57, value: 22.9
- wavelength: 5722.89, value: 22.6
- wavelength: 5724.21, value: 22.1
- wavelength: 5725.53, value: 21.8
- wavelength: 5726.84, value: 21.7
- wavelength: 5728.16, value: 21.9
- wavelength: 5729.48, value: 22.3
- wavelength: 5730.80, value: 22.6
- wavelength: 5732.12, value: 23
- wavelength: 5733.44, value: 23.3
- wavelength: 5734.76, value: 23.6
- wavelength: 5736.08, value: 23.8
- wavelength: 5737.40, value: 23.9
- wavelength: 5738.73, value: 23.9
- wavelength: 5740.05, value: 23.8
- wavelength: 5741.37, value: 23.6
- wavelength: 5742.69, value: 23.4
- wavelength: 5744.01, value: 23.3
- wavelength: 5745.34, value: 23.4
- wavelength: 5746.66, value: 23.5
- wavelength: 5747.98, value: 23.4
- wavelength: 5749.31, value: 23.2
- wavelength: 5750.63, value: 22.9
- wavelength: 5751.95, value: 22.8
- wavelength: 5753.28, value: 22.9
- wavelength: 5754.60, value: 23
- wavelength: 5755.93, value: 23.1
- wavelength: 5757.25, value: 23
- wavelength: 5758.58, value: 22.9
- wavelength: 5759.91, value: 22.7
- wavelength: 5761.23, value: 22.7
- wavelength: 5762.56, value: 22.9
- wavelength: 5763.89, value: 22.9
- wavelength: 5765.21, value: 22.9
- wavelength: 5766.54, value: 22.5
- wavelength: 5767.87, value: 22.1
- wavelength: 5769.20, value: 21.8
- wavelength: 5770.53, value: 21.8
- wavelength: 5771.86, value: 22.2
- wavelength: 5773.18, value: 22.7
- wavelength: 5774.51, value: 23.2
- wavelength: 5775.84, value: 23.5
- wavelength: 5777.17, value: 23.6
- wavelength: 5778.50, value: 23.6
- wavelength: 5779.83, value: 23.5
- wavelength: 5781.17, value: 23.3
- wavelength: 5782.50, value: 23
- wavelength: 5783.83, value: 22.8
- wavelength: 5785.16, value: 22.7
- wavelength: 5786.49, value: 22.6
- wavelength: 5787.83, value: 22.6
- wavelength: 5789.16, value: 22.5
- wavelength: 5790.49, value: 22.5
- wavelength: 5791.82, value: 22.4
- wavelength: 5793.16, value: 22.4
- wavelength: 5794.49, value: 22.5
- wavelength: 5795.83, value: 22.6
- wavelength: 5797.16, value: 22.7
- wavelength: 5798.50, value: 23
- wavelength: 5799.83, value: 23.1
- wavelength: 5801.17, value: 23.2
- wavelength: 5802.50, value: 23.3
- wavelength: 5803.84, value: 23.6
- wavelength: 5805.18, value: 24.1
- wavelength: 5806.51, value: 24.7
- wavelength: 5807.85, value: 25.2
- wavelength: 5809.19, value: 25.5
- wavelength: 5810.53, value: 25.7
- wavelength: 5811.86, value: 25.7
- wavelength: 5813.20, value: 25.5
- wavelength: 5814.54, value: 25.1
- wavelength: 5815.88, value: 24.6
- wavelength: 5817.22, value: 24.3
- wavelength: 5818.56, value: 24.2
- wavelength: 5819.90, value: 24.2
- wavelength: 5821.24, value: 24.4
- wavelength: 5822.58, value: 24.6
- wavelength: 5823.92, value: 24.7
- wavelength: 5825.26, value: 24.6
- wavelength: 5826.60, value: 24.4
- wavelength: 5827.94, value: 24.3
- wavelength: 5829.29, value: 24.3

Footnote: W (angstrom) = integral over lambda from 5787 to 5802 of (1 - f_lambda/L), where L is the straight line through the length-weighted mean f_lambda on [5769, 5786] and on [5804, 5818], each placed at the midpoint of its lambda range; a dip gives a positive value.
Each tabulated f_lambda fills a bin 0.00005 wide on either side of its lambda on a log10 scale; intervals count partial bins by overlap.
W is 0.8 angstrom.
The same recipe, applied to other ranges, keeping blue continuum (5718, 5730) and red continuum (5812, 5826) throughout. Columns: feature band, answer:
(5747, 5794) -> 1.3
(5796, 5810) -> 0.3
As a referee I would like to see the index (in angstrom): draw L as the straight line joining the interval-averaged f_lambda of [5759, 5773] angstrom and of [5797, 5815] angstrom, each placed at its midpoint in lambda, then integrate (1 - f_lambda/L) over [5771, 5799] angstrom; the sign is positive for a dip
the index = 0.6 angstrom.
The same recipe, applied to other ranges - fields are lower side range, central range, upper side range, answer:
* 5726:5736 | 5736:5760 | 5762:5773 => -0.8 angstrom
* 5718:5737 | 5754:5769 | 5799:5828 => 0.4 angstrom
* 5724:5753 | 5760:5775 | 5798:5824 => 0.7 angstrom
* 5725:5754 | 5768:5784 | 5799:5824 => 0.6 angstrom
